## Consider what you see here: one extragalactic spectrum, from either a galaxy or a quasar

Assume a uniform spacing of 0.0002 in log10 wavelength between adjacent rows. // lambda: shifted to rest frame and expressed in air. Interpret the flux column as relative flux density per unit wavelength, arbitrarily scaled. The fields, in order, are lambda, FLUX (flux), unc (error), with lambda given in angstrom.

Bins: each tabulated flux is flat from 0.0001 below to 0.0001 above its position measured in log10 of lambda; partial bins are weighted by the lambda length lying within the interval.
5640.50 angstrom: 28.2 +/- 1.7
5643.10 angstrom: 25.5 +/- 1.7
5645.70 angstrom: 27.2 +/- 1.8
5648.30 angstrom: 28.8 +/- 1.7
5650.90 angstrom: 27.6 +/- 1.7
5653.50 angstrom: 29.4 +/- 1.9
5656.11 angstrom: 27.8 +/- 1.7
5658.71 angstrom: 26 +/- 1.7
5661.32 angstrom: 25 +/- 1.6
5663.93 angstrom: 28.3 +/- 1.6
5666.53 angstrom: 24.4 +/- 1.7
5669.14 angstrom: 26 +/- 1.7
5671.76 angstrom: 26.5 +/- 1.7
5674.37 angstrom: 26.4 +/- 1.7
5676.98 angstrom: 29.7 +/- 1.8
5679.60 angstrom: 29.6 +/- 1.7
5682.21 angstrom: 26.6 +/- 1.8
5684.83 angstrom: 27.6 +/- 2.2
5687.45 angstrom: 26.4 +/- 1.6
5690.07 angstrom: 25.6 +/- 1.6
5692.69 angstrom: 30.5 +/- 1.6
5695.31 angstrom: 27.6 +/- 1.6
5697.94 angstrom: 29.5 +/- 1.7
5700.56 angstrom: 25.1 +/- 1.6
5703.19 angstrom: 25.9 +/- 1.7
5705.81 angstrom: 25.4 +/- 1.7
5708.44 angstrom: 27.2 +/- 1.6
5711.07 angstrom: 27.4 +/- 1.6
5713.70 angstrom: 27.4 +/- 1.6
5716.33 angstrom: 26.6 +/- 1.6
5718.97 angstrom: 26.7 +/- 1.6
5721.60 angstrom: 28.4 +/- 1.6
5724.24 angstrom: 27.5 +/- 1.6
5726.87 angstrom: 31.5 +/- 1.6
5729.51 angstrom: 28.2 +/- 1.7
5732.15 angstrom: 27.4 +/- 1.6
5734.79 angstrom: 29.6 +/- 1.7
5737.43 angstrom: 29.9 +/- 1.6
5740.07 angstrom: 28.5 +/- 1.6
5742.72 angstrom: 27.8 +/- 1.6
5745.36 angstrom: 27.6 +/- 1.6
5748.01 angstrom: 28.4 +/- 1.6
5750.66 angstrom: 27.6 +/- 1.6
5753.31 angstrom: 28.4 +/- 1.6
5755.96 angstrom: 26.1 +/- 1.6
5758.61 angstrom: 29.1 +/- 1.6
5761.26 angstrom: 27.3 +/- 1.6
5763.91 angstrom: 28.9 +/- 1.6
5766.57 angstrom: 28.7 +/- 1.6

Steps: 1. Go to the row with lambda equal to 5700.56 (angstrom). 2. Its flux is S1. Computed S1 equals 25.1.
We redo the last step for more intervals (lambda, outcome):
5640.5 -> 28.2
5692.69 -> 30.5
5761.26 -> 27.3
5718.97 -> 26.7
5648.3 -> 28.8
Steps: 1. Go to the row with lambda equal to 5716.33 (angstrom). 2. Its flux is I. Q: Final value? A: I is 26.6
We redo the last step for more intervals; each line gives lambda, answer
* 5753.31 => 28.4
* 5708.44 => 27.2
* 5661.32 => 25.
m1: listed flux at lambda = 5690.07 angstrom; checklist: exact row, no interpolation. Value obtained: 25.6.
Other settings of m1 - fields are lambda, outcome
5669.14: 26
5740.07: 28.5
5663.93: 28.3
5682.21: 26.6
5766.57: 28.7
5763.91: 28.9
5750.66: 27.6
